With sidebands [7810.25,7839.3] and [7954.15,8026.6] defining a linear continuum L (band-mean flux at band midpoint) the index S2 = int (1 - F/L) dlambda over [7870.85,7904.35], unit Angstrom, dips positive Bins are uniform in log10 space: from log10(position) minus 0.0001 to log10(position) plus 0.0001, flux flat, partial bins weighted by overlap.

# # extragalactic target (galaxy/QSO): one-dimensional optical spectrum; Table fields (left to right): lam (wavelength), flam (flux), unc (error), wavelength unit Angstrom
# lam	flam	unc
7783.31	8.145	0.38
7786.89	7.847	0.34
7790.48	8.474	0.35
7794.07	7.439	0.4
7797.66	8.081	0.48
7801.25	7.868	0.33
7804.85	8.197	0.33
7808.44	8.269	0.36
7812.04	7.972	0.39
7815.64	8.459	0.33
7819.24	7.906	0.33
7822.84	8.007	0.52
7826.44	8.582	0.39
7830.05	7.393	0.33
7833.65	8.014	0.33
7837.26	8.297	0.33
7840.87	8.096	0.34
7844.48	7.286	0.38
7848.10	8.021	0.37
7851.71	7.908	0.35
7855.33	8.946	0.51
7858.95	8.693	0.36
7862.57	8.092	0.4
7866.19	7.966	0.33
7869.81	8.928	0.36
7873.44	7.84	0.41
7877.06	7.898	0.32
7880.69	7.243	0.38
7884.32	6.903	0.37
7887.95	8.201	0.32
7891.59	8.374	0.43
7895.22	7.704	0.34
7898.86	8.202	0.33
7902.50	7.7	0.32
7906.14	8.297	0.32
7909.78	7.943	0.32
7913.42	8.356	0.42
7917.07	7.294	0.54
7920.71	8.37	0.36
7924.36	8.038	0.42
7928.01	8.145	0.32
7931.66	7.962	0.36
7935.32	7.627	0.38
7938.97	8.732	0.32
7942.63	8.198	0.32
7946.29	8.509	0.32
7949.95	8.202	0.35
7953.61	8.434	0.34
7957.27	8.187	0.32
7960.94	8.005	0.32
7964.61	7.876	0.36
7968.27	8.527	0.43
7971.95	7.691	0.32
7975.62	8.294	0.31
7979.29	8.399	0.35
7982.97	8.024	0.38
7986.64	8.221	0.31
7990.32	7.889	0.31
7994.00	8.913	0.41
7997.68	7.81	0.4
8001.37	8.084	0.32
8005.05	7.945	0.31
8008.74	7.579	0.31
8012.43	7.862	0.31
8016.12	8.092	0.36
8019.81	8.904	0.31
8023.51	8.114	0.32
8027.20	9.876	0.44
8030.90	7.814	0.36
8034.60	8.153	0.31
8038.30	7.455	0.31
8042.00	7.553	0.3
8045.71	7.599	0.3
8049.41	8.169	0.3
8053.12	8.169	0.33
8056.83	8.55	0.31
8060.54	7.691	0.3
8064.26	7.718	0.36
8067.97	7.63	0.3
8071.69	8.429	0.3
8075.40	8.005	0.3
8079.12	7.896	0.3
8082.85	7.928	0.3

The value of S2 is 1.2 Angstrom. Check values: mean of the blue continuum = 8.08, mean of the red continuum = 8.16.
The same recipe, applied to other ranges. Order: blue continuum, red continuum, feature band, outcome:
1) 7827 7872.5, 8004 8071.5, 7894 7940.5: 0.5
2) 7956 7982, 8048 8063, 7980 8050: 0.1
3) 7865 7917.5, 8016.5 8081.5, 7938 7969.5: -1.1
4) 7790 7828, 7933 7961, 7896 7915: 0.3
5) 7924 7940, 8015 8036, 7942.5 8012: 1.2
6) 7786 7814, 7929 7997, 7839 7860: -0.2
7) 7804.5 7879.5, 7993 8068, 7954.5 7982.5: -0.2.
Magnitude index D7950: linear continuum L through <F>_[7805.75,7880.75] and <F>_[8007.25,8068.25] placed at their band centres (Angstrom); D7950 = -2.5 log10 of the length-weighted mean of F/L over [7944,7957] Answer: -0.04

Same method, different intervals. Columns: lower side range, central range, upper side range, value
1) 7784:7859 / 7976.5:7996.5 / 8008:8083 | -0.03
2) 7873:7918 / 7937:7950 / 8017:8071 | -0.07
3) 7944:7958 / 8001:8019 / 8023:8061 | 0.03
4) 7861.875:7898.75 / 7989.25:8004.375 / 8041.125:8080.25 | -0.03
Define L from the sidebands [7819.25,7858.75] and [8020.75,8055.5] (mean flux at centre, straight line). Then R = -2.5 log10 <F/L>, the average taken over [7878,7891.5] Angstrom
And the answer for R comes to 0.068 mag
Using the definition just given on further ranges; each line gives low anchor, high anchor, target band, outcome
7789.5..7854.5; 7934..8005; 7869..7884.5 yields 0.042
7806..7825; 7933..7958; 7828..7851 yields 0.041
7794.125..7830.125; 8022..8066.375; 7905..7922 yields 0.005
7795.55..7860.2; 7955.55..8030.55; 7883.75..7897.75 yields 0.034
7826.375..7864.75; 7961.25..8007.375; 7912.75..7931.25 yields 0.013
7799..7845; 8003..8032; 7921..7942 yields 0.007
